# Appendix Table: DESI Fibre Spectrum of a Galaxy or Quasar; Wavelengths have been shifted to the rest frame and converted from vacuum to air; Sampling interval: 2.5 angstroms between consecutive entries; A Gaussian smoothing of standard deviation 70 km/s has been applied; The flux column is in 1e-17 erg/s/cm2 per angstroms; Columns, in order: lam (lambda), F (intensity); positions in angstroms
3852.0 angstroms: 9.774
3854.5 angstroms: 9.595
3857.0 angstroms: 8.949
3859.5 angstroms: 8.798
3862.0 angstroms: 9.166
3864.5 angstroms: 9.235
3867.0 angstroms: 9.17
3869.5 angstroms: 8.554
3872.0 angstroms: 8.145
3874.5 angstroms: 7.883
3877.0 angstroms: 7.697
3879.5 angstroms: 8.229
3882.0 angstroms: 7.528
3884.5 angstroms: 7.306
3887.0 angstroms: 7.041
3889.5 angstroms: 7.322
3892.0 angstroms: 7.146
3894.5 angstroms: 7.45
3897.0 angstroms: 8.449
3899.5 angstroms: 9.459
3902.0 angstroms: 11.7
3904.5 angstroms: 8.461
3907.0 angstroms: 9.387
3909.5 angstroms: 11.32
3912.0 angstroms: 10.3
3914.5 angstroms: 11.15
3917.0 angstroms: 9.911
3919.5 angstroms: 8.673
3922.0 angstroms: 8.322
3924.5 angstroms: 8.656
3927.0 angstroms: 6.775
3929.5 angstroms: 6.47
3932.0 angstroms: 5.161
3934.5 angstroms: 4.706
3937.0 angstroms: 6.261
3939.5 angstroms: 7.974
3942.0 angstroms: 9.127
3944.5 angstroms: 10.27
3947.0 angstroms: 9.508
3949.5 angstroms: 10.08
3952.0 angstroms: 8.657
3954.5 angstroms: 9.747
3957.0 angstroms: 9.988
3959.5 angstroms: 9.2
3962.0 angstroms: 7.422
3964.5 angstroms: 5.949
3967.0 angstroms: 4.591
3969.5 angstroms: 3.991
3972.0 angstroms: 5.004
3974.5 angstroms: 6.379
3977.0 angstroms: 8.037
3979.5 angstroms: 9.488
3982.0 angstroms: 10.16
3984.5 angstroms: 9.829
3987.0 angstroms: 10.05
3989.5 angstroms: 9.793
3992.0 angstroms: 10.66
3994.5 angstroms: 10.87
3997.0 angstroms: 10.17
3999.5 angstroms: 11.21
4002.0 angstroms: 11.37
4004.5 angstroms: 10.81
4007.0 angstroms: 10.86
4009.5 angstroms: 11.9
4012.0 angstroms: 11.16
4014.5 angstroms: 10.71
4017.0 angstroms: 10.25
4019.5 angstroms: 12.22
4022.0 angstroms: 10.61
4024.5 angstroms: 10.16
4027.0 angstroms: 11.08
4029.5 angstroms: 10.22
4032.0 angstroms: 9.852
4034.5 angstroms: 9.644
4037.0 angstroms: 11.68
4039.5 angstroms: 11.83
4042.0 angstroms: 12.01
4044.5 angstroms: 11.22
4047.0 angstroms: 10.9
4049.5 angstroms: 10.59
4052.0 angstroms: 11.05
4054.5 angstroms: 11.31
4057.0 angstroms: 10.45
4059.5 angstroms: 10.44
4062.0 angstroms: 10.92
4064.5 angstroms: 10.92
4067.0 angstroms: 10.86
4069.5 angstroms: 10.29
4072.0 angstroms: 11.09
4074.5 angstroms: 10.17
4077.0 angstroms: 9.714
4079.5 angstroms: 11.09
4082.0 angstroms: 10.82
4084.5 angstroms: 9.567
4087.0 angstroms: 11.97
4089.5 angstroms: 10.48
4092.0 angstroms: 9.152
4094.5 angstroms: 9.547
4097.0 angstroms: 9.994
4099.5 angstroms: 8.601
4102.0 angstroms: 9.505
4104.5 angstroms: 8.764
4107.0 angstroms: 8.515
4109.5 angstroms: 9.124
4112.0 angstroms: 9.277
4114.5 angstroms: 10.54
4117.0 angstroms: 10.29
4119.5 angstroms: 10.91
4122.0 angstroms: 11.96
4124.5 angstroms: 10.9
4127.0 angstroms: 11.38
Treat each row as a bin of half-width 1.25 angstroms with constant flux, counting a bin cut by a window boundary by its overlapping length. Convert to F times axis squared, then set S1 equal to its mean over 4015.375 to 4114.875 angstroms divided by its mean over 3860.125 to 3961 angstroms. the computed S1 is 1.32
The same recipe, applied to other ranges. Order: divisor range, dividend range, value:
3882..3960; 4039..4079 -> 1.36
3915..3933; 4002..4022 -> 1.47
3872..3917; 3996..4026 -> 1.33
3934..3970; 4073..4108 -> 1.33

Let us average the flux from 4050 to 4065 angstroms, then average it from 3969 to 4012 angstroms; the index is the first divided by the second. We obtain 1.1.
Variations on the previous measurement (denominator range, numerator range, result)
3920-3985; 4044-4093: 1.37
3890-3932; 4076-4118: 1.11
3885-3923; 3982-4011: 1.18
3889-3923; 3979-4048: 1.16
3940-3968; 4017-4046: 1.27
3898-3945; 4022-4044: 1.26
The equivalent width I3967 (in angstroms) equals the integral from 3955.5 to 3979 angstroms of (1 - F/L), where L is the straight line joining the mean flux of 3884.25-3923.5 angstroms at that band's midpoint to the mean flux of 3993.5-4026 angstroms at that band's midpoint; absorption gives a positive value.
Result 7.6 angstroms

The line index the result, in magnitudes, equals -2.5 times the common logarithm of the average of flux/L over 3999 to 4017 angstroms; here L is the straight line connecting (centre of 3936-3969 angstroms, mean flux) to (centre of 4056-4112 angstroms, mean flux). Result -0.221 mag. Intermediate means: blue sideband 8.28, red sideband 10.1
